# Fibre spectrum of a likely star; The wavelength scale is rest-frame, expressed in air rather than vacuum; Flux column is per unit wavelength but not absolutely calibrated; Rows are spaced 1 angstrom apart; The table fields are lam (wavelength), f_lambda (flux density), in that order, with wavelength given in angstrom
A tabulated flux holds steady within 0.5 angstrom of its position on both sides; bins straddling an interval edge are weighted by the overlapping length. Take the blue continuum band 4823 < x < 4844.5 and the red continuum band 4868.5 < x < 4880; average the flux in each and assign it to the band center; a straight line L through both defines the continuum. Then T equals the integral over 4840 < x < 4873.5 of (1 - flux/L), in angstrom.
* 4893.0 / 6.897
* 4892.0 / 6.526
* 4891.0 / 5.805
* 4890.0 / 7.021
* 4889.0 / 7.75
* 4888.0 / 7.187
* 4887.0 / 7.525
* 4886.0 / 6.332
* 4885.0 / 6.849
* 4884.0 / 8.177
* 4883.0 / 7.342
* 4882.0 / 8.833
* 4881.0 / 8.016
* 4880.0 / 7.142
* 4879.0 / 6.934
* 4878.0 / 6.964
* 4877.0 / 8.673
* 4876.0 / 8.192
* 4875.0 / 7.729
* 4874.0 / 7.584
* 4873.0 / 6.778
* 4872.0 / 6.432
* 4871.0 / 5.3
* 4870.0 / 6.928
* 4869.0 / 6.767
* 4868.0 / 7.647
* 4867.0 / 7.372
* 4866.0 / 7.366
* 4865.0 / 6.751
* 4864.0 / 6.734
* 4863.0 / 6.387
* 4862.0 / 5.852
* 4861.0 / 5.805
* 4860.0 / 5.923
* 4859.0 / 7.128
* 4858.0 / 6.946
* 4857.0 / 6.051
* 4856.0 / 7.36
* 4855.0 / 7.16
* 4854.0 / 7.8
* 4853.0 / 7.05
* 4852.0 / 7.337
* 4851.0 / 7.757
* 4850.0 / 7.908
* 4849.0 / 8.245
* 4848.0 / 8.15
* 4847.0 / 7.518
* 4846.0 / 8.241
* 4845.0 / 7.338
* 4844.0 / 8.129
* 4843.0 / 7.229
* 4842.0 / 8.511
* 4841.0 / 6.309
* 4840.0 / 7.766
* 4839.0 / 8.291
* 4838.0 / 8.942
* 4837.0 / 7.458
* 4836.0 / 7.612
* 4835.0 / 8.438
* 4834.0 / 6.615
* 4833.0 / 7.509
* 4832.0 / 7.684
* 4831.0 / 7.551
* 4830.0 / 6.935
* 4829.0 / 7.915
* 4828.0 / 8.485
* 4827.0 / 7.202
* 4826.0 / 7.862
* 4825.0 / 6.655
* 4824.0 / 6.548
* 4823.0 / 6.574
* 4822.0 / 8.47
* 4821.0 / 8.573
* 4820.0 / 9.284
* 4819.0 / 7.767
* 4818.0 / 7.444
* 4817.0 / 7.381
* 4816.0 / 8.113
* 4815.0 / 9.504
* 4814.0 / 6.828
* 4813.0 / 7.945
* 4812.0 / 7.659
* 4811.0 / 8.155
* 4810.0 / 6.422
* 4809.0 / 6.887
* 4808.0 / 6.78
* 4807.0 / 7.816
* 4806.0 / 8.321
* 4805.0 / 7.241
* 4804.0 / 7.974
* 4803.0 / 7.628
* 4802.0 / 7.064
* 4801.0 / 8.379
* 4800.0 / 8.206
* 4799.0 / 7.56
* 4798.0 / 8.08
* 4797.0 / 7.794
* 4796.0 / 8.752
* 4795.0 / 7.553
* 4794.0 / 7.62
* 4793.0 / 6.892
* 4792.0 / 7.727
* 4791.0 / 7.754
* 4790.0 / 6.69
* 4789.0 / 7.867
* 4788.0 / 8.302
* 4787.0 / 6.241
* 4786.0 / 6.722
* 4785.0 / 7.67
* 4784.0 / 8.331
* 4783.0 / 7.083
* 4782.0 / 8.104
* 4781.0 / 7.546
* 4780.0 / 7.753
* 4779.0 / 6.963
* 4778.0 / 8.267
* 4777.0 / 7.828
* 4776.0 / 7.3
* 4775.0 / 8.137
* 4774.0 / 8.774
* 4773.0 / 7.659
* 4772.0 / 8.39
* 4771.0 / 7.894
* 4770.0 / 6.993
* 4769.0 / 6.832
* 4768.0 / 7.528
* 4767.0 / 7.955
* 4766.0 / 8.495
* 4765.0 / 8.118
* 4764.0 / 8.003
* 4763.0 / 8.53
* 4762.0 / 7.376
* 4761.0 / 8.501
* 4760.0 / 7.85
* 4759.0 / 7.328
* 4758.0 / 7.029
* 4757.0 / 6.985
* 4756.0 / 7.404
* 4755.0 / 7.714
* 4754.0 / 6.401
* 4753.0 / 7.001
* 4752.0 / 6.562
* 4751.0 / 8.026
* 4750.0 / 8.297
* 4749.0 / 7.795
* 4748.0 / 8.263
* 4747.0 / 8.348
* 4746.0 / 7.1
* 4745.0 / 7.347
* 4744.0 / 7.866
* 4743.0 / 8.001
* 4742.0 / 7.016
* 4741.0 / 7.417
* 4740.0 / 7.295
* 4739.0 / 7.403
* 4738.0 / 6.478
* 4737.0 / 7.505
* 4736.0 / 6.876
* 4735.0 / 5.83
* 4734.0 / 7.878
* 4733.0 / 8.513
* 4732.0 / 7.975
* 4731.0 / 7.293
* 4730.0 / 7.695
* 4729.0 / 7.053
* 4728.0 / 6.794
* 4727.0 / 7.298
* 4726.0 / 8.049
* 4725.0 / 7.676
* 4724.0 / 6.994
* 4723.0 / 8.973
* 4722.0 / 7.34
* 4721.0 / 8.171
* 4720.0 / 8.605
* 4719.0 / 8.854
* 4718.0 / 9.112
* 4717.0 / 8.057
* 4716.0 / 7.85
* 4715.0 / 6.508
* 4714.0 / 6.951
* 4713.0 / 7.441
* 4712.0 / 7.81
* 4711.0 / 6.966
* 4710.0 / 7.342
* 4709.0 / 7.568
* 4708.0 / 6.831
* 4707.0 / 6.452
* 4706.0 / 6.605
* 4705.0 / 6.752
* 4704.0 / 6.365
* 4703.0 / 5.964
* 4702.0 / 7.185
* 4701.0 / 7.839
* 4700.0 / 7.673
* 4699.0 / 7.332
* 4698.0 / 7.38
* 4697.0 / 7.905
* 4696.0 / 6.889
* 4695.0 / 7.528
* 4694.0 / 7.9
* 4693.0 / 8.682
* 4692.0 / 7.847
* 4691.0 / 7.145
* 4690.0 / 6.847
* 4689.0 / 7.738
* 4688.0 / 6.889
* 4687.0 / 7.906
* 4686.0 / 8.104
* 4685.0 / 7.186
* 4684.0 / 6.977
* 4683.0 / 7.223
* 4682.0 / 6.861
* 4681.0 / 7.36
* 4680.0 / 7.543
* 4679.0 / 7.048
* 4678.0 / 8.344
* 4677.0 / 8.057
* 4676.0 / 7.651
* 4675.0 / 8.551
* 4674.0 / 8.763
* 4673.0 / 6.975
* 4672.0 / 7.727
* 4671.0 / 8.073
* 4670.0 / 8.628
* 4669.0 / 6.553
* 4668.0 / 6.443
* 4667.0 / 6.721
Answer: 1.0 angstrom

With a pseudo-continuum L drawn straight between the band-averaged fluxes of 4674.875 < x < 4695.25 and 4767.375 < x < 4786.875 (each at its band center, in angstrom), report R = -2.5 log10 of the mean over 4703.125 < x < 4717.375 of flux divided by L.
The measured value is 0.078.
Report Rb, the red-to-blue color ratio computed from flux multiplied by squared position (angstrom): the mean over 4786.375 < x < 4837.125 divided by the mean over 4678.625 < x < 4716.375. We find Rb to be 1.1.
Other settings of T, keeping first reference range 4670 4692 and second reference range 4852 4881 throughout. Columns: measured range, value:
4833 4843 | -0.9 angstrom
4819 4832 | -1.0 angstrom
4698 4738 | 0.3 angstrom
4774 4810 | -2.0 angstrom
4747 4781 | -1.8 angstrom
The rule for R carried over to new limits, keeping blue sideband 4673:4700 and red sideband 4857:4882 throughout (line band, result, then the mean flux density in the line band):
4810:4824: -0.10 mag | 7.87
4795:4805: -0.10 mag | 7.88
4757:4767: -0.08 mag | 7.87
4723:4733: -0.01 mag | 7.56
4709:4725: -0.04 mag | 7.79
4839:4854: -0.09 mag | 7.7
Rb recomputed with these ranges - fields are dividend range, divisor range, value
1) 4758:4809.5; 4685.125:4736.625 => 1.06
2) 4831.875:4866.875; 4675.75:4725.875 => 1.04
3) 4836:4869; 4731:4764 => 1.02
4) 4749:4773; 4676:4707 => 1.07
